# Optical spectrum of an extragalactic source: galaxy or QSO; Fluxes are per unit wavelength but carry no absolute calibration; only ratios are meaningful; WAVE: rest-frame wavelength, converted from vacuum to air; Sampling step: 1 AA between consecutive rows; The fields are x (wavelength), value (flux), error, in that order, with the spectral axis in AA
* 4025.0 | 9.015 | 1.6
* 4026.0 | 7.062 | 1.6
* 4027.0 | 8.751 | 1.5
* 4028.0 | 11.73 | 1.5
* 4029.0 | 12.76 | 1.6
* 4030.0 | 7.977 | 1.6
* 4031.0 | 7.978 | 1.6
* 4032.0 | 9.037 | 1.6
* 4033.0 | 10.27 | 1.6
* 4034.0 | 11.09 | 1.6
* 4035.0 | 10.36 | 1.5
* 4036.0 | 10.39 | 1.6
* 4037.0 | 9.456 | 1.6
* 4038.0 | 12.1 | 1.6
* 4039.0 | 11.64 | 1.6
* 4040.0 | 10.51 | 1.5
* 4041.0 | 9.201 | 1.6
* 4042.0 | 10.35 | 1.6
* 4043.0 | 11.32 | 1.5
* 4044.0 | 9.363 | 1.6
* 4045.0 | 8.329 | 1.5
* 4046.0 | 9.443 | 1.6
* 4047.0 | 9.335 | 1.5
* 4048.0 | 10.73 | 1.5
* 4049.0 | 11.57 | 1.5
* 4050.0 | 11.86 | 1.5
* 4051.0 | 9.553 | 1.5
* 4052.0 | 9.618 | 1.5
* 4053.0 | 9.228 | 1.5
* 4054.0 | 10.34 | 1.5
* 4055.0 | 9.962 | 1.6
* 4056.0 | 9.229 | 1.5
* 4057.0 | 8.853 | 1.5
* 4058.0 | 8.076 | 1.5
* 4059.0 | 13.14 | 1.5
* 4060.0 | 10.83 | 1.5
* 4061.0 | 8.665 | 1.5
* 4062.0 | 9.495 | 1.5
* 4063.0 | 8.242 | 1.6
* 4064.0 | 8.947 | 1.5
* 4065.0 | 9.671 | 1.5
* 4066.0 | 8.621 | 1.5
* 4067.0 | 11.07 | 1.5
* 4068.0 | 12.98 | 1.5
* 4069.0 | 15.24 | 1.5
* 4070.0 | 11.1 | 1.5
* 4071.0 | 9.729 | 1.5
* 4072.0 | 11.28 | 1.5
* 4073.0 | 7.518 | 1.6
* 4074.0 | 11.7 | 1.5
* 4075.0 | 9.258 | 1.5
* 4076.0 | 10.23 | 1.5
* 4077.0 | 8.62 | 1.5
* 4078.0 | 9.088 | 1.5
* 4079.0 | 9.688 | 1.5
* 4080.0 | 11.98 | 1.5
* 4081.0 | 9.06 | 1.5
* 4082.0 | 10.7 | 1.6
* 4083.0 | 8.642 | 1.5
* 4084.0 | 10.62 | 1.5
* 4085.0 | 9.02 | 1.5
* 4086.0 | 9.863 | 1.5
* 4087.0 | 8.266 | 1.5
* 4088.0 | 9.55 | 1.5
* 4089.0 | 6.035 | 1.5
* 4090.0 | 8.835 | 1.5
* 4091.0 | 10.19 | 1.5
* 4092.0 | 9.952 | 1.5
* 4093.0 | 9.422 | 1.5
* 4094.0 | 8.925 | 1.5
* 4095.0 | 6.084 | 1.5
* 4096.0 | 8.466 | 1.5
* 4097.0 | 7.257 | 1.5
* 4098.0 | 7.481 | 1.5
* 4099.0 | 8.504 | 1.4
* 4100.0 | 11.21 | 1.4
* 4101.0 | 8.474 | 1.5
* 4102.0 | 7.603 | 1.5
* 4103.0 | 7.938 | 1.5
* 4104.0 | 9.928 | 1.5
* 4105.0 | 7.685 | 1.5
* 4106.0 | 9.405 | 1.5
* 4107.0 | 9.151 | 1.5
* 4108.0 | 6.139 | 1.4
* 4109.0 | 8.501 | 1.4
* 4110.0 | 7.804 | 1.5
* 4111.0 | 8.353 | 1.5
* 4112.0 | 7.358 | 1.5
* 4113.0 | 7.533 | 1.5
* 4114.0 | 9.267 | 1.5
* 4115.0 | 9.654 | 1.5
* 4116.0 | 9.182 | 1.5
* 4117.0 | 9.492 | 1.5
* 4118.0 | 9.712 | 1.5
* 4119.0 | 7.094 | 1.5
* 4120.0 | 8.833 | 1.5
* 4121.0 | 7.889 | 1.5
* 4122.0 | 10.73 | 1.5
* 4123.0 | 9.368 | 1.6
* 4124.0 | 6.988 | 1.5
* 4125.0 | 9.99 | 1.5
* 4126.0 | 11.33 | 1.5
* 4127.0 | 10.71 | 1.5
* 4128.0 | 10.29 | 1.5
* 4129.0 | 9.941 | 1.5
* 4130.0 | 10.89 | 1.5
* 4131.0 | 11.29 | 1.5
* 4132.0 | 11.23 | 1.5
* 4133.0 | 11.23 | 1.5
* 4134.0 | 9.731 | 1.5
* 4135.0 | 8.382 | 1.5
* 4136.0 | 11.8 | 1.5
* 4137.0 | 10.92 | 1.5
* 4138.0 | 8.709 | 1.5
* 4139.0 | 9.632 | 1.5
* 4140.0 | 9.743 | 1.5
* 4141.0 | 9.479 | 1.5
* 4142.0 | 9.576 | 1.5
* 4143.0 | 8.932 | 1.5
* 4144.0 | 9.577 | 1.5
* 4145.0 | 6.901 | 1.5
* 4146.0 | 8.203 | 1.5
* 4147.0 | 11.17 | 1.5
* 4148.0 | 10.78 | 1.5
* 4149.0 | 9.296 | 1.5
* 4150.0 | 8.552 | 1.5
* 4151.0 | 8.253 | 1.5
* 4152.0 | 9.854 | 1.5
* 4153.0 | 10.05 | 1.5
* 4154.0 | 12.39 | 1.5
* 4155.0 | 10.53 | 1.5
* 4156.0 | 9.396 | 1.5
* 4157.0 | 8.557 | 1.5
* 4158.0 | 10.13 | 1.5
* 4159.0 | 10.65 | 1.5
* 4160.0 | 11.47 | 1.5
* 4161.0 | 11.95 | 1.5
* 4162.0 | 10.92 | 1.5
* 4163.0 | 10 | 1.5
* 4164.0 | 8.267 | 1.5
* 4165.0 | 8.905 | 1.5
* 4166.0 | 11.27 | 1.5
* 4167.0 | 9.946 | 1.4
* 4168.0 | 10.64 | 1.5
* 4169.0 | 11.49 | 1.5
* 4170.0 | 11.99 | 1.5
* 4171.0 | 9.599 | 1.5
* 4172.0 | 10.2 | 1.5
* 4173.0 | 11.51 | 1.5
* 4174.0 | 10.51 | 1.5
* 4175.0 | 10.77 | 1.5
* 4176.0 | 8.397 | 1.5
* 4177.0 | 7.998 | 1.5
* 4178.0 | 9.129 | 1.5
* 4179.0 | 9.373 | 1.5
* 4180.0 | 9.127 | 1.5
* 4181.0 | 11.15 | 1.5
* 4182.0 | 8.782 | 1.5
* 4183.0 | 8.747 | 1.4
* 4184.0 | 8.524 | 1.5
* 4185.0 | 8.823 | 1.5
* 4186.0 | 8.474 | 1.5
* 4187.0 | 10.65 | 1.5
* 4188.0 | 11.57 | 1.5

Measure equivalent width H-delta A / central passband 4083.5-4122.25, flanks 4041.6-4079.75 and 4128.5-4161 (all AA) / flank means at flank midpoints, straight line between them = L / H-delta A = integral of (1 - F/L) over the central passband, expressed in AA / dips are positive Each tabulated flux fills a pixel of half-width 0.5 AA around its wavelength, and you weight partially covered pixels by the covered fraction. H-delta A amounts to 5.3 AA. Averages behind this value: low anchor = 10.1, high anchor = 9.95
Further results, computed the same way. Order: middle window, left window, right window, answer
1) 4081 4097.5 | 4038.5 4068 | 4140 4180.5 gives 1.8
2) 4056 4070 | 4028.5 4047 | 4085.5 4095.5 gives -1.3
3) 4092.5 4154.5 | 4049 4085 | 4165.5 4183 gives 5.4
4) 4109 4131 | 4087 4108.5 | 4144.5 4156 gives -0.5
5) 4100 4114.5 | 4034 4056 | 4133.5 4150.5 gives 2.1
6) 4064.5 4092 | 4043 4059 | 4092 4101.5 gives -2.7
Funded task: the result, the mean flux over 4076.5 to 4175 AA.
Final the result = 9.48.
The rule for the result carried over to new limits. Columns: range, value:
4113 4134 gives 9.7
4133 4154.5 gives 9.65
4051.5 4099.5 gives 9.57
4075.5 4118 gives 8.85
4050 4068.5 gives 9.86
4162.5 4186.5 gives 9.73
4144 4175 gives 10.1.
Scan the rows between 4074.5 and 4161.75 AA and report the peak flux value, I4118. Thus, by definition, 12.39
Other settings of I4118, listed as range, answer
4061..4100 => 15.24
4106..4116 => 9.654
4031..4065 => 13.14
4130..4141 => 11.8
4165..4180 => 11.99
